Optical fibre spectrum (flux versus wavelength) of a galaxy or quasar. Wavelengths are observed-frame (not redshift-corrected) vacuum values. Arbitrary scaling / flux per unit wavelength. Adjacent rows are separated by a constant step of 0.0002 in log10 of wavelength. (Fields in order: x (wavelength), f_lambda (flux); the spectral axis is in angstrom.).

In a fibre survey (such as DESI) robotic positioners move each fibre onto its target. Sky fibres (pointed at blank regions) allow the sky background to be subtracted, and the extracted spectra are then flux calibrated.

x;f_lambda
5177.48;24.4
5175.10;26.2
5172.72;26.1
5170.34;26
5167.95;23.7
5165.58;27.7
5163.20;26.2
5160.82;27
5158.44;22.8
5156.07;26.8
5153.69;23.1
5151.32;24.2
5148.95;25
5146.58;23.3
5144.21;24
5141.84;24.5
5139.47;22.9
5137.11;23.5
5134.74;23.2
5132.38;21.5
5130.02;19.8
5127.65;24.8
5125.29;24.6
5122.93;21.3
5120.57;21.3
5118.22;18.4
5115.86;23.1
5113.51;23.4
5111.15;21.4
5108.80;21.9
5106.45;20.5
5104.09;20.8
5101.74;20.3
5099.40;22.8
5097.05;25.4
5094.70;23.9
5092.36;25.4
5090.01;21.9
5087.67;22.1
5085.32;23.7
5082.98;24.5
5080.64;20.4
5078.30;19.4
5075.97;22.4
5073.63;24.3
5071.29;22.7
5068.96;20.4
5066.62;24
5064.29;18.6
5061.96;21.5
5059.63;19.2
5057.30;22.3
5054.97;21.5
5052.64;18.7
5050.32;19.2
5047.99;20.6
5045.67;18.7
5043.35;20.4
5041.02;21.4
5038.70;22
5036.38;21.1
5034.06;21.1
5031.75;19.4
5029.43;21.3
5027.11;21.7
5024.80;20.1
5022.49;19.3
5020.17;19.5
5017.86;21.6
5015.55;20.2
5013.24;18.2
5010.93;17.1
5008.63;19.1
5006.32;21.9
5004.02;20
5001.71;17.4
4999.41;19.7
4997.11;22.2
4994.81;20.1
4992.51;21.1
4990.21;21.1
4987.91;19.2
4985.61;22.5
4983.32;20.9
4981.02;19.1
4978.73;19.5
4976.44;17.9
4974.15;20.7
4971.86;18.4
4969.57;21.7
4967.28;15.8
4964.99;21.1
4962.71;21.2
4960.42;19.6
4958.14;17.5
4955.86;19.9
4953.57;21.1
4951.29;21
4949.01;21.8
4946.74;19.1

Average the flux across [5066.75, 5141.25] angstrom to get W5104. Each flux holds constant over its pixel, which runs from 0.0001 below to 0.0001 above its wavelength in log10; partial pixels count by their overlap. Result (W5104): 22.4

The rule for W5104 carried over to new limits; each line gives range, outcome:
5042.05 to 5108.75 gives 21.6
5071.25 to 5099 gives 23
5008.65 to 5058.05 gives 20.2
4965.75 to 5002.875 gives 19.8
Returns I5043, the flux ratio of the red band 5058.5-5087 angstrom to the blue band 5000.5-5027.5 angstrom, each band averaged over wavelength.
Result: 1.11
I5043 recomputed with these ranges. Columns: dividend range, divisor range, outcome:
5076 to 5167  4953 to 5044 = 1.15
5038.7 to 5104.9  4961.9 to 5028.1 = 1.09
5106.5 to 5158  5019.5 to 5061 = 1.12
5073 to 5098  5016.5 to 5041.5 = 1.11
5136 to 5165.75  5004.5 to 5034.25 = 1.23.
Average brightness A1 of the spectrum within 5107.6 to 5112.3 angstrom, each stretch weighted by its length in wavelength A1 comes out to 21.7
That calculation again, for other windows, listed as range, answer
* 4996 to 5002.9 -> 19.7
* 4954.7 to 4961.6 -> 19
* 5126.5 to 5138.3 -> 22.6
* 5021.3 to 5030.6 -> 20.6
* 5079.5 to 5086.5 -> 22.9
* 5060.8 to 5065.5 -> 20.1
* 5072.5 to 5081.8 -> 21.6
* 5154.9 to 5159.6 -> 24.8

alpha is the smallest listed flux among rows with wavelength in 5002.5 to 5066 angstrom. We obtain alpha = 17.1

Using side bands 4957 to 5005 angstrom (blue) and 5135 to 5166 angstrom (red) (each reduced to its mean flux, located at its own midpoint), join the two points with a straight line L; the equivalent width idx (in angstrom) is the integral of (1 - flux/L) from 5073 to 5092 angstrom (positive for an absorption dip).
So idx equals 0.2 angstrom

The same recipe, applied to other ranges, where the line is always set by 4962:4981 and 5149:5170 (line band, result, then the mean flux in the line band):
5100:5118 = 1.7 angstrom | 21.5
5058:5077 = 0.6 angstrom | 21.6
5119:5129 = 0.6 angstrom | 22.8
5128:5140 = 1.0 angstrom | 22.3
